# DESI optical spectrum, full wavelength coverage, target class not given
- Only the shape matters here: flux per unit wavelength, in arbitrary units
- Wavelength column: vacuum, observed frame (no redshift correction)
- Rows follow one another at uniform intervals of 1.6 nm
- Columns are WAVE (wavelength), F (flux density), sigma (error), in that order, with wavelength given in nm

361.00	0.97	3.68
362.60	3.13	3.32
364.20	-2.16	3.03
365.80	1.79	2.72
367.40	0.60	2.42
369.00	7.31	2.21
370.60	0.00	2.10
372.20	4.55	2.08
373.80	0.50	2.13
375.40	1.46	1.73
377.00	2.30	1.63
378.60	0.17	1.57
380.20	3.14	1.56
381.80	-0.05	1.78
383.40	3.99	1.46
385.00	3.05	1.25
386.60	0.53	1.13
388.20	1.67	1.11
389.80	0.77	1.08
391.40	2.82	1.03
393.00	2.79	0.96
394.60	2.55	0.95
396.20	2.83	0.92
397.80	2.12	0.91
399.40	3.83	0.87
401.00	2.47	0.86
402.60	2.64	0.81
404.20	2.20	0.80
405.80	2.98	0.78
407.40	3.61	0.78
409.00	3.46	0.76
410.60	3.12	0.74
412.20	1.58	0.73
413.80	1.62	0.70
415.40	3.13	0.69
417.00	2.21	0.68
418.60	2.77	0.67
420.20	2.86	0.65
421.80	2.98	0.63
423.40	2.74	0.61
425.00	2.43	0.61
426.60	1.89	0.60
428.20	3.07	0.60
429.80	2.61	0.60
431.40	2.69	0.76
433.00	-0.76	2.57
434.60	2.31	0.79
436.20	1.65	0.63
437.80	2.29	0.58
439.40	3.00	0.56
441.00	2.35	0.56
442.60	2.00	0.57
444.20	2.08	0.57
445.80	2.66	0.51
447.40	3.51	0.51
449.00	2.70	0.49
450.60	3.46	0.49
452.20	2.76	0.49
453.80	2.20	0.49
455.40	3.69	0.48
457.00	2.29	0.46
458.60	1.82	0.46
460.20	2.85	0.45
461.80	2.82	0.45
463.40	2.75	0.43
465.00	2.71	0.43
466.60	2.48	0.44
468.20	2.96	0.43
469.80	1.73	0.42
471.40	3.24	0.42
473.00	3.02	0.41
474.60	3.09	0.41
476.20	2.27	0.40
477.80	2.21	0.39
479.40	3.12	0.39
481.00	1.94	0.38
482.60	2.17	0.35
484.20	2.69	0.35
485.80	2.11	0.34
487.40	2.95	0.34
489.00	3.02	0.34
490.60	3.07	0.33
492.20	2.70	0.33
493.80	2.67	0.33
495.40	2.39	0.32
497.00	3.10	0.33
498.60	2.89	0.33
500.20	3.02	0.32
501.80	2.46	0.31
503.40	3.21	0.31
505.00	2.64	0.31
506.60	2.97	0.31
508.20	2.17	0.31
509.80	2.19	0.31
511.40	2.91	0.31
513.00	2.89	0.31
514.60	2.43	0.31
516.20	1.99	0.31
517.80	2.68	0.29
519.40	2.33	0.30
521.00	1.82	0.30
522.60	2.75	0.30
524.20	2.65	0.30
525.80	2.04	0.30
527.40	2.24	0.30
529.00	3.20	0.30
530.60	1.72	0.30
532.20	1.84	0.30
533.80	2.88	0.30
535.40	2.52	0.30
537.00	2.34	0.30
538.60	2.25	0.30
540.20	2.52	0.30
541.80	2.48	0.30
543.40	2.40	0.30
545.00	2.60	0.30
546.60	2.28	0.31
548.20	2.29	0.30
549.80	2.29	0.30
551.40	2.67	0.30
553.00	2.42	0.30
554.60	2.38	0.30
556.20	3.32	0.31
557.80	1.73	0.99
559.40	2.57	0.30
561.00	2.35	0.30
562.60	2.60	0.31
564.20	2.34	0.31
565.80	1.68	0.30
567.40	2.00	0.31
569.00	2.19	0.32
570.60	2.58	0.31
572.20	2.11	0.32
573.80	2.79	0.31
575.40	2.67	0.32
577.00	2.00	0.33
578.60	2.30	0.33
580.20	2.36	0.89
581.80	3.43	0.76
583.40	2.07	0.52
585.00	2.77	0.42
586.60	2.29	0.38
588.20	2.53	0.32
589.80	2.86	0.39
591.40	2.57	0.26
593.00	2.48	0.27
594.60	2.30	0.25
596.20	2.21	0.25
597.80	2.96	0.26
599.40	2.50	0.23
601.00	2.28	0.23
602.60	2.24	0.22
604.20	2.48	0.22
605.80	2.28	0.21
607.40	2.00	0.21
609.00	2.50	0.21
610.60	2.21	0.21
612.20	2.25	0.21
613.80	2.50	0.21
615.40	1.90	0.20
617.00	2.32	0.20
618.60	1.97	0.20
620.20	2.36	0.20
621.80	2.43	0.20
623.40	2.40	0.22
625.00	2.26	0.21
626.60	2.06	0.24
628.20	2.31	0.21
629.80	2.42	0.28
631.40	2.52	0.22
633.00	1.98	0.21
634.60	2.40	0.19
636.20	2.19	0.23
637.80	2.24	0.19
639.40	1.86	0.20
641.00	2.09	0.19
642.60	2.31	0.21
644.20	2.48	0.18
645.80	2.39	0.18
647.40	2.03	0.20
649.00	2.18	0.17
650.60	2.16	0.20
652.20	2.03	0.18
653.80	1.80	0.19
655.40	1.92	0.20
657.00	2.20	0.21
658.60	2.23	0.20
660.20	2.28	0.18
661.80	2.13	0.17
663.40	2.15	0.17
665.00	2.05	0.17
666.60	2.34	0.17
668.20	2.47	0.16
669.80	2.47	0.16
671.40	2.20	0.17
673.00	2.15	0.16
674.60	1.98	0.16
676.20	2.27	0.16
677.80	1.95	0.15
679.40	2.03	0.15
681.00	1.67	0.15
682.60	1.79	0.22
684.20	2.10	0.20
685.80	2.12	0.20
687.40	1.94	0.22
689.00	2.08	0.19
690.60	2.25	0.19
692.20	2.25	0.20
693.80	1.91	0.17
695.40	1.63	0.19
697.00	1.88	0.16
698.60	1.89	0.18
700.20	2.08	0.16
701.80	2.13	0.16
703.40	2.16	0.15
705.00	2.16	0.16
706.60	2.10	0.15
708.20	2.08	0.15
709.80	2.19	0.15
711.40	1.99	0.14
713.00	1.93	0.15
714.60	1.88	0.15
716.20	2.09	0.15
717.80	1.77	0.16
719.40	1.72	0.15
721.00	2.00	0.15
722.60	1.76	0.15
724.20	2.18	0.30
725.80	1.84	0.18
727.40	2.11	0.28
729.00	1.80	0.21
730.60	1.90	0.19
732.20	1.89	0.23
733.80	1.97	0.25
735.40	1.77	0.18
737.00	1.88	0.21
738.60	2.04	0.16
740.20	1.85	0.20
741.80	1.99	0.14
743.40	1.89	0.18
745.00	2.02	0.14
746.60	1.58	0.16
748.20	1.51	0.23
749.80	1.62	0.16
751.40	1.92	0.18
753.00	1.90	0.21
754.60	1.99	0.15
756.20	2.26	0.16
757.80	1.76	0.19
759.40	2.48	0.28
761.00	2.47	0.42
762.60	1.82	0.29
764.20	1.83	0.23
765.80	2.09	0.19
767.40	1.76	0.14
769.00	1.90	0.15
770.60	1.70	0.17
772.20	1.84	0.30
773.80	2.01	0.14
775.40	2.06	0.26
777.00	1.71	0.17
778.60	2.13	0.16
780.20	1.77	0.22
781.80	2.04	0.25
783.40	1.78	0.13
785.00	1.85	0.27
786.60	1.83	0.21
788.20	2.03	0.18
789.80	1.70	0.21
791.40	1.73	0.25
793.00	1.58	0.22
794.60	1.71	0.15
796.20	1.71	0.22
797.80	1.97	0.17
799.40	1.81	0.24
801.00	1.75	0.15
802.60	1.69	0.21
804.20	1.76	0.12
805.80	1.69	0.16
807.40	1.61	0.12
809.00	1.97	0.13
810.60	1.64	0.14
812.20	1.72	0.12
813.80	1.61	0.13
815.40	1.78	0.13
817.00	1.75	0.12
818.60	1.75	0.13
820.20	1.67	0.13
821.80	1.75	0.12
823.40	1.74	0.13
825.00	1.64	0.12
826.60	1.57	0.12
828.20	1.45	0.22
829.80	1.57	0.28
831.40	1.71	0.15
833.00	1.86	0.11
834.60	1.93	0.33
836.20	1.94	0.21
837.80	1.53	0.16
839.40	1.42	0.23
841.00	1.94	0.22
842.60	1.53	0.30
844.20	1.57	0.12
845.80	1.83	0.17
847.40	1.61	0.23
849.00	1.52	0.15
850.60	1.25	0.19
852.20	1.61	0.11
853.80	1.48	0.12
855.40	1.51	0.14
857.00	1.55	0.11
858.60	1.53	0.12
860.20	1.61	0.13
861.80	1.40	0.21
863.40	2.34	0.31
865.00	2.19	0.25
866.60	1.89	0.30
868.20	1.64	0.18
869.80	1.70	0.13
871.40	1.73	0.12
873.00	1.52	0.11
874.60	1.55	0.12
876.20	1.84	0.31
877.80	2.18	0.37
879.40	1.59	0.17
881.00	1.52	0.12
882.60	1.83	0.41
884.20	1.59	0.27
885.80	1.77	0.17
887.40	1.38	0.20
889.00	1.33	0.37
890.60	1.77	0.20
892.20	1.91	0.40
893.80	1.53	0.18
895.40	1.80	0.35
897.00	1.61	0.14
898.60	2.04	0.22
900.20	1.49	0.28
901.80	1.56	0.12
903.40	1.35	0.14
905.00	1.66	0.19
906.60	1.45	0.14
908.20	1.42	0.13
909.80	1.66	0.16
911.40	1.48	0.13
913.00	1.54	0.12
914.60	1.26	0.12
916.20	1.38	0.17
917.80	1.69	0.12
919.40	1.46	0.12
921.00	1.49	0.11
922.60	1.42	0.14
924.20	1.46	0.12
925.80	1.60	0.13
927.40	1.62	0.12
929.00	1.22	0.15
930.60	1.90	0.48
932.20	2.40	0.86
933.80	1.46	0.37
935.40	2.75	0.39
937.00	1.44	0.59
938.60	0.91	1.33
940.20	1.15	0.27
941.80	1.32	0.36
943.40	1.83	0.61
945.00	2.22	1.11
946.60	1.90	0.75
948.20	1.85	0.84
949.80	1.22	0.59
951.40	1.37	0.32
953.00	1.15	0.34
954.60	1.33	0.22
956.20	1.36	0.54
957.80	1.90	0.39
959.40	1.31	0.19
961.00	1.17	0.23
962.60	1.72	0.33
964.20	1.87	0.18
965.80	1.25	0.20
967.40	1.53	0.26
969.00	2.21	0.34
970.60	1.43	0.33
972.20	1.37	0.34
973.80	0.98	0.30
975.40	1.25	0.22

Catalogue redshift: 0.01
